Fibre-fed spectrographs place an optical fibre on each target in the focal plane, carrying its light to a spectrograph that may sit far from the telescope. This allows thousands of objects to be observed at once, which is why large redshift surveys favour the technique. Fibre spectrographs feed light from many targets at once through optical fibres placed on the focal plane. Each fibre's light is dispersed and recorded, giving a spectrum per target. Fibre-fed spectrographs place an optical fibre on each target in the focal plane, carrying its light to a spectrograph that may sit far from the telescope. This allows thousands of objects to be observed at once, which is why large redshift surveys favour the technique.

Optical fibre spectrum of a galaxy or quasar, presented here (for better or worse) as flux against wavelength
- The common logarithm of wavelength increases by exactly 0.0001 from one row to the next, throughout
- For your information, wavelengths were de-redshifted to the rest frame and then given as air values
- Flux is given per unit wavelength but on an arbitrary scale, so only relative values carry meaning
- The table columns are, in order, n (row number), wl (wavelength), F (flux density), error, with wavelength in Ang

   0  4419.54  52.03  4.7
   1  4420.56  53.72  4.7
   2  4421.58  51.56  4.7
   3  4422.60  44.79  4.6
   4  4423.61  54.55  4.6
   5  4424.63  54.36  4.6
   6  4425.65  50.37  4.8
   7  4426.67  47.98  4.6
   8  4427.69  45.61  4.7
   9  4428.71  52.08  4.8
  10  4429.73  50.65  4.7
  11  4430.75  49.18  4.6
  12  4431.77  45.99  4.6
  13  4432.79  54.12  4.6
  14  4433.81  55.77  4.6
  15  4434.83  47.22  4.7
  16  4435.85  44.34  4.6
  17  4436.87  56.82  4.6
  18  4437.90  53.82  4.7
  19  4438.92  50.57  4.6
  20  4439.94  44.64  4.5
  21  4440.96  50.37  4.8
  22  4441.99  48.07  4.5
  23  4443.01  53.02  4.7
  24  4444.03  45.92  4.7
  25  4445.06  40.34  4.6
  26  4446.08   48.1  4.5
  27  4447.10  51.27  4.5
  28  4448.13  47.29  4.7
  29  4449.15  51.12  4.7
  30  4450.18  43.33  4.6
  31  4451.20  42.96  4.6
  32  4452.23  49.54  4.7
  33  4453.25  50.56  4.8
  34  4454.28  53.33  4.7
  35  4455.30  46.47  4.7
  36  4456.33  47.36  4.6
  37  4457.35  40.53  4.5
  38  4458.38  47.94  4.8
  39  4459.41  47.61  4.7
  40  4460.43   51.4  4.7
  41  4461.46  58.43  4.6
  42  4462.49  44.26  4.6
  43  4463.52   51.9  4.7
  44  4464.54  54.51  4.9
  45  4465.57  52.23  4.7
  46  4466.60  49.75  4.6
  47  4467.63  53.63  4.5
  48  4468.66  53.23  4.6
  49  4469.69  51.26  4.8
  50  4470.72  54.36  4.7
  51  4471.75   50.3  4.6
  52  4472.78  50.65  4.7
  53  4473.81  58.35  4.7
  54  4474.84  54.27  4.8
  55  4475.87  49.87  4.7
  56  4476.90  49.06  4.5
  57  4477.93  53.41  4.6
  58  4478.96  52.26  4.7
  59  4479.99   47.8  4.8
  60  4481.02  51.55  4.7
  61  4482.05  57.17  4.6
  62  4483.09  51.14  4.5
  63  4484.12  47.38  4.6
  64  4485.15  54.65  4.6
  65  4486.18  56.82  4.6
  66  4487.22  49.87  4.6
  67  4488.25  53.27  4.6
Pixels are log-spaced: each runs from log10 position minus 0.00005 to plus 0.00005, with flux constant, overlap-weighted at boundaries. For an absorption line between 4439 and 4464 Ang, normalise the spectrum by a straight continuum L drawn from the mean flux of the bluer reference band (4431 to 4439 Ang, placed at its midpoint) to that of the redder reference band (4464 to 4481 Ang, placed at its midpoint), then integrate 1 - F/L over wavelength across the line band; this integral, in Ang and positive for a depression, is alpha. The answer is 1.6 Ang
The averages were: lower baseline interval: 51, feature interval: 48.2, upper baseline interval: 52.2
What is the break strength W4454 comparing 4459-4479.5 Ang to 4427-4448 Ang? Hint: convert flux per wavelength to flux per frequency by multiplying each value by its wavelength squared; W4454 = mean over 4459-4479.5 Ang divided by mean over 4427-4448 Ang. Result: 1.1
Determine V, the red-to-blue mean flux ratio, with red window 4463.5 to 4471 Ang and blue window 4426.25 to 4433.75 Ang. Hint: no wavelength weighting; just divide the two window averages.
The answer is 1.06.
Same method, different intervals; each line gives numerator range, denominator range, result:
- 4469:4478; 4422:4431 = 1.05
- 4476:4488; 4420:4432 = 1.03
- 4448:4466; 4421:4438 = 0.97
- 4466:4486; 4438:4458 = 1.09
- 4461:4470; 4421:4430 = 1.04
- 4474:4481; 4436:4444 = 1.02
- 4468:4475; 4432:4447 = 1.07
